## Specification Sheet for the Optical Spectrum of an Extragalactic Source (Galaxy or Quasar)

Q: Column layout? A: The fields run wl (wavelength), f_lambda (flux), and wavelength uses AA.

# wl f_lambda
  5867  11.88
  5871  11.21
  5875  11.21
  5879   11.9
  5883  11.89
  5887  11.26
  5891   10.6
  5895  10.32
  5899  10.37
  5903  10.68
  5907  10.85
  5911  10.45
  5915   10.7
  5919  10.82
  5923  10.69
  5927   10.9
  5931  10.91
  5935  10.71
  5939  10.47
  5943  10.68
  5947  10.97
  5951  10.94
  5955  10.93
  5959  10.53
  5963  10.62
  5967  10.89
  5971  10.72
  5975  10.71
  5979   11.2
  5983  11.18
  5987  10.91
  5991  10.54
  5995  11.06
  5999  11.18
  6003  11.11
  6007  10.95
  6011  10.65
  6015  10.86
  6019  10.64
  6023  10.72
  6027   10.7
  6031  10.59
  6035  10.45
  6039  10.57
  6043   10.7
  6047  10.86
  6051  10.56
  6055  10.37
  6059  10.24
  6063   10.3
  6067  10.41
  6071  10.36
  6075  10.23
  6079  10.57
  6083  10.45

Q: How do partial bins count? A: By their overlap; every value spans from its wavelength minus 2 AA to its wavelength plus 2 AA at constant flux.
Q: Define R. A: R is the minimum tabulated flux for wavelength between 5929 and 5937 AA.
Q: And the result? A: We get 10.71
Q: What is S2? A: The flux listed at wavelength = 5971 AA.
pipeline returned 10.72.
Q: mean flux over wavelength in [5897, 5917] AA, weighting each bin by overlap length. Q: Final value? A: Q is 10.6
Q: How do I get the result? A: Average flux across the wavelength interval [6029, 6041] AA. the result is 10.5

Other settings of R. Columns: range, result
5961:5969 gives 10.62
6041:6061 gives 10.24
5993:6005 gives 11.06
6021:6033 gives 10.59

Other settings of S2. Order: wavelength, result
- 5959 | 10.53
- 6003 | 11.11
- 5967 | 10.89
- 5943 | 10.68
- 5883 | 11.89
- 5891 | 10.6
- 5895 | 10.32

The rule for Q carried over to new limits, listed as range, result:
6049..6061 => 10.4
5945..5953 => 11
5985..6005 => 11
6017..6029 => 10.7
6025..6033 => 10.6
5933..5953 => 10.8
